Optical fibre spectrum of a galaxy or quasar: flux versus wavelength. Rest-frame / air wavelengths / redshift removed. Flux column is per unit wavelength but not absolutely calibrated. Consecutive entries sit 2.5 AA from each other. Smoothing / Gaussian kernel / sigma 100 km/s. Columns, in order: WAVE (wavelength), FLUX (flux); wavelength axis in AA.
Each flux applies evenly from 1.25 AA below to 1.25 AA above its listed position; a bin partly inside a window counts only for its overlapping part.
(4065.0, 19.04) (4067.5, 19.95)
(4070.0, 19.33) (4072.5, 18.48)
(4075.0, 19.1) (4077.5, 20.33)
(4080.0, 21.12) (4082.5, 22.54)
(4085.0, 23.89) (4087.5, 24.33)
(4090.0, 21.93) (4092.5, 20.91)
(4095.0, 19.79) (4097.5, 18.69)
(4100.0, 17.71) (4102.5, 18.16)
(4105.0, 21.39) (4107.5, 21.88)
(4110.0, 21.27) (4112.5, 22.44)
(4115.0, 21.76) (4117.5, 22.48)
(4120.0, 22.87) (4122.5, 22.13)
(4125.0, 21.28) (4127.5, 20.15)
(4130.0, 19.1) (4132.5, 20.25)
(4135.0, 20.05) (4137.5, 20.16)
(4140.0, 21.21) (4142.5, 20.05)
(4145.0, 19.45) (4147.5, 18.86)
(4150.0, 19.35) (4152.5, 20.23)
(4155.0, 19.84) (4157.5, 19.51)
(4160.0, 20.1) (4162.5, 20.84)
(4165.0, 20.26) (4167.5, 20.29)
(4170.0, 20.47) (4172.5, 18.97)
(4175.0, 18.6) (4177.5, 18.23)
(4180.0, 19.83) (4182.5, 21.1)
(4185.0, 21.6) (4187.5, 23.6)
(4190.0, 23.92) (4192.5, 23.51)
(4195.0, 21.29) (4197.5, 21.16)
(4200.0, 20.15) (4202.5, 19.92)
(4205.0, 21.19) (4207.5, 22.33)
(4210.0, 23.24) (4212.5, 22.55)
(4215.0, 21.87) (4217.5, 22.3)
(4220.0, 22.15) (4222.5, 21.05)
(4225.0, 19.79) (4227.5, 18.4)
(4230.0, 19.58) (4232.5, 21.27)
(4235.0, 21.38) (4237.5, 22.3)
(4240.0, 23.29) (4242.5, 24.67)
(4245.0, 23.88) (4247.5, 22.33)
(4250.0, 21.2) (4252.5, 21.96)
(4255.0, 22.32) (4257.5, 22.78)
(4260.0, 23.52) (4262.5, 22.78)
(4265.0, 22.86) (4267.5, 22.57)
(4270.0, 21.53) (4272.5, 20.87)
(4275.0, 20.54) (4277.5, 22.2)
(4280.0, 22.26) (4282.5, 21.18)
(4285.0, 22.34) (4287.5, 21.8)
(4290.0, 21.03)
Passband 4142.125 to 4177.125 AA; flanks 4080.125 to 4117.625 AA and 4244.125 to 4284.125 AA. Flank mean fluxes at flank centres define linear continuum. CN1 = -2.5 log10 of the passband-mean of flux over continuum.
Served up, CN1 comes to 0.10 mag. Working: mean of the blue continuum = 21.2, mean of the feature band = 19.7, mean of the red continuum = 22.2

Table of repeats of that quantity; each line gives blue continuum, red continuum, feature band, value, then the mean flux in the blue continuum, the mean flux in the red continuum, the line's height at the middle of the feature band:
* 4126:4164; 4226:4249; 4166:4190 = 0.01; 20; 21.9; 20.6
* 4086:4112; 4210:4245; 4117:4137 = 0.00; 20.7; 21.7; 20.9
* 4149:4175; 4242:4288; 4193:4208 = -0.01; 19.9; 22.3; 20.8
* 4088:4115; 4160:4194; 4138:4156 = 0.05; 20.6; 20.8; 20.7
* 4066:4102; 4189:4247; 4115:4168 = 0.03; 20.5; 21.8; 21.1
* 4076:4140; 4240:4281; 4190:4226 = 0.01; 21.1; 22.4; 22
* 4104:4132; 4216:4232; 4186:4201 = -0.07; 21.5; 20.6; 20.9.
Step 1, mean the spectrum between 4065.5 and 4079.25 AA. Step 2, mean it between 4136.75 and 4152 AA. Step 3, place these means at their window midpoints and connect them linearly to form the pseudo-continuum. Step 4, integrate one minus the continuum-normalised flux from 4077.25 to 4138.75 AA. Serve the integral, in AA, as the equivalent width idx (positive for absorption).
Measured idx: -4.4 AA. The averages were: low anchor 19.5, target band 21.1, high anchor 19.9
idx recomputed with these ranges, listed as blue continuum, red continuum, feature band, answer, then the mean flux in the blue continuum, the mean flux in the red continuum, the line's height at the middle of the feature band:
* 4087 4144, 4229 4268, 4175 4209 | 0.7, 20.8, 22.4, 21.7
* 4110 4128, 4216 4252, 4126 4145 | 1.5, 21.9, 21.7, 21.9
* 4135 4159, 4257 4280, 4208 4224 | -0.8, 19.9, 22.2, 21.2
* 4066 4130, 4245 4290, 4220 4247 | 0.3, 20.9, 22.1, 21.8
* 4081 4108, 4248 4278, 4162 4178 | 1.3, 21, 22.1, 21.5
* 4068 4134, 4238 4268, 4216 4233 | 1.4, 20.9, 22.8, 22.5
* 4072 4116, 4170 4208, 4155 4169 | 0.5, 20.9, 21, 21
